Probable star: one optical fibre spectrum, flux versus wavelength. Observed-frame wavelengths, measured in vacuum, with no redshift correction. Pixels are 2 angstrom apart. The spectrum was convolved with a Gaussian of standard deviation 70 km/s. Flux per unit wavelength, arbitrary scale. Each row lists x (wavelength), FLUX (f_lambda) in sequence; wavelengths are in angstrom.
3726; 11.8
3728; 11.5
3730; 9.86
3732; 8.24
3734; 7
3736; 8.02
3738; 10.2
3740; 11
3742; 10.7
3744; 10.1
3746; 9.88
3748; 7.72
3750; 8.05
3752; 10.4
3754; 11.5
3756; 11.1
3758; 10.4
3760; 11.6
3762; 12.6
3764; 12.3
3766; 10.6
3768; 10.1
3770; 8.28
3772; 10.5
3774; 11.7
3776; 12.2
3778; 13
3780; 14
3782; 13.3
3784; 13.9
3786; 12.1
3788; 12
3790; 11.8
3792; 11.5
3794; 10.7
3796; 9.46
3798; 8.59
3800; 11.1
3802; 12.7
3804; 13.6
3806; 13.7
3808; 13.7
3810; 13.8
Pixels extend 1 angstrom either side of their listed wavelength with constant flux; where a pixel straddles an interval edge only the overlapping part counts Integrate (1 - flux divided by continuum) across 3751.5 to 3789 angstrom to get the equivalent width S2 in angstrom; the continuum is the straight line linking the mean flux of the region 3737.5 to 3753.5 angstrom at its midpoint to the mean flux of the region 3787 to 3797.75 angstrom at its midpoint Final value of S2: -4.6 angstrom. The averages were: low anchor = 9.8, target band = 11.7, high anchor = 10.9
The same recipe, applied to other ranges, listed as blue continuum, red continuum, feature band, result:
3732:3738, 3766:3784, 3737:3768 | -2.9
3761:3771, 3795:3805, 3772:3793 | -2.9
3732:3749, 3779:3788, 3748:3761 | 0.3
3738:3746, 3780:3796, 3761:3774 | 0.7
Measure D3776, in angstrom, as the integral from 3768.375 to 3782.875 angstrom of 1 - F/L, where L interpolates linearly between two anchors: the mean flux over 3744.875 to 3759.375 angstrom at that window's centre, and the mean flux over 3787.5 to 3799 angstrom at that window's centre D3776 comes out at -2.03 angstrom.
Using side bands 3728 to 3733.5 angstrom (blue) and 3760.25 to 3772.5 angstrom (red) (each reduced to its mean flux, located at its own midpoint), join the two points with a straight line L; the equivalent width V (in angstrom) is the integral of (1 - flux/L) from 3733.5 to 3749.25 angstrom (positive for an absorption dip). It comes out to 0.6 angstrom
